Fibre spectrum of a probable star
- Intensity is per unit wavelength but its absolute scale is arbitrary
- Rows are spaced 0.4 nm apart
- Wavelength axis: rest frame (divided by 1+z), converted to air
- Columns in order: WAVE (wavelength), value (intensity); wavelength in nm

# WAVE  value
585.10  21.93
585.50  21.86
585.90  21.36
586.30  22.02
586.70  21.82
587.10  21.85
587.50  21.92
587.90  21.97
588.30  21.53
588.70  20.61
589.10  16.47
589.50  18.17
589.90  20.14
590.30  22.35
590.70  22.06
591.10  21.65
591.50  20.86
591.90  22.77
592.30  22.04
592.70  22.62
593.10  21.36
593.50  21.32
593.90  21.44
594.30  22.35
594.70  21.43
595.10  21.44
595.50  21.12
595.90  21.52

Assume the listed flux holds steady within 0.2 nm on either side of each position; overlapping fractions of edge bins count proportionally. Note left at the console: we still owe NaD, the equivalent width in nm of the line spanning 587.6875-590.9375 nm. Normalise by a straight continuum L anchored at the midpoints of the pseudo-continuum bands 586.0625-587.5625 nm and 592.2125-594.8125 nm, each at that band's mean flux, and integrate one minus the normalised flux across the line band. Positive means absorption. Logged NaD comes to 0.21 nm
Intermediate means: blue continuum 21.9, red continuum 21.8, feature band 20.4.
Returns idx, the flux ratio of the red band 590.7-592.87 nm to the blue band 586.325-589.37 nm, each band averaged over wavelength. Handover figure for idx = 1.05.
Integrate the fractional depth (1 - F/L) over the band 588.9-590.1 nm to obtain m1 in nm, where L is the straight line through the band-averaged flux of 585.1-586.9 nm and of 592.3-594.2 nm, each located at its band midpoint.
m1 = 0.19 nm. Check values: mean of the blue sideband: 21.8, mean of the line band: 18.3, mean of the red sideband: 21.8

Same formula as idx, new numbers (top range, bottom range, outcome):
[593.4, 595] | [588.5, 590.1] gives 1.15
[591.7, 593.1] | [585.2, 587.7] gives 1.02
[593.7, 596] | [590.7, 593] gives 0.98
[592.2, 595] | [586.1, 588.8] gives 1.00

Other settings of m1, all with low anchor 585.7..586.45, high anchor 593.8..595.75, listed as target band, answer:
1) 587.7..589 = 0.04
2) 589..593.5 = 0.11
